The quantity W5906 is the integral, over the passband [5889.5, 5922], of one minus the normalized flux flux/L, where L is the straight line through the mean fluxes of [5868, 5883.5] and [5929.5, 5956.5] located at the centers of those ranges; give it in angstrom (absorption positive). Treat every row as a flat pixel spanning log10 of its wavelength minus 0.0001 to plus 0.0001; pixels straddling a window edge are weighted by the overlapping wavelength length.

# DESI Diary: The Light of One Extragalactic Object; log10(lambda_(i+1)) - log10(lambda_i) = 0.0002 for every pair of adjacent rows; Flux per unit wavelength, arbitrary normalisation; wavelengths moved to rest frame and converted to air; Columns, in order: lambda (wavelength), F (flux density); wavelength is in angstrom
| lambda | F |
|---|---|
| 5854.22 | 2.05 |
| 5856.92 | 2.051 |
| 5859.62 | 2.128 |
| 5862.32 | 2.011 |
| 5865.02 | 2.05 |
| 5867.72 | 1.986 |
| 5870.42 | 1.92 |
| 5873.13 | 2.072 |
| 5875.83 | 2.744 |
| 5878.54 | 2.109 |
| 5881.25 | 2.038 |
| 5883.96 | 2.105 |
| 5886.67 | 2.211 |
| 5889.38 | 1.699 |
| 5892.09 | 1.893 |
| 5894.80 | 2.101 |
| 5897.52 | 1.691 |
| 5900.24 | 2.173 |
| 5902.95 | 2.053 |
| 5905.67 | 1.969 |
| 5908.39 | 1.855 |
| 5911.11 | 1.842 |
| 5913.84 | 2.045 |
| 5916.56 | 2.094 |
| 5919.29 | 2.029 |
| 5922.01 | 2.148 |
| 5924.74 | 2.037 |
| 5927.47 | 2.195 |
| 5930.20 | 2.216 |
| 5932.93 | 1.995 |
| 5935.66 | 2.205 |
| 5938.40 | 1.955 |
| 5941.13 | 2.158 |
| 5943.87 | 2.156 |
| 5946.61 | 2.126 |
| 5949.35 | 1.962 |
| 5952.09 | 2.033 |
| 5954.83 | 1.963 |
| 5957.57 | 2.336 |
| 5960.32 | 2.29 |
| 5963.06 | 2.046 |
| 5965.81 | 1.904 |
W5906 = 2.3 angstrom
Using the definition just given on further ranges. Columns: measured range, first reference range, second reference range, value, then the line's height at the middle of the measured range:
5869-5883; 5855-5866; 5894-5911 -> -1.0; 2.02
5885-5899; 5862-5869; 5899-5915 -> 0.5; 2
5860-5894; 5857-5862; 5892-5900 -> -1.0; 2.01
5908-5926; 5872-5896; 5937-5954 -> 0.6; 2.08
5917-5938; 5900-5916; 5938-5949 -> -0.6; 2.05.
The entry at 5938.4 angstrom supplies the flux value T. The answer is 1.955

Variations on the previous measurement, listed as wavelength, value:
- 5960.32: 2.29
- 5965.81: 1.904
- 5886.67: 2.211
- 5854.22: 2.05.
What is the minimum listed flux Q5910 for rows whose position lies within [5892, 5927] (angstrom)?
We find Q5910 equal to 1.691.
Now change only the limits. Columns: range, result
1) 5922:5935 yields 1.995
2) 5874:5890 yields 1.699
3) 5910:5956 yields 1.842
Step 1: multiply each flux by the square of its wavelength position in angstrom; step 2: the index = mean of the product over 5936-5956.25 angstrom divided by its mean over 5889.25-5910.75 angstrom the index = 1.1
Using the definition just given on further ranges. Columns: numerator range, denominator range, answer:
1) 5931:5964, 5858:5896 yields 1.04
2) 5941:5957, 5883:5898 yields 1.08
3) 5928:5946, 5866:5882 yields 1.01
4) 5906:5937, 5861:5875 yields 1.03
